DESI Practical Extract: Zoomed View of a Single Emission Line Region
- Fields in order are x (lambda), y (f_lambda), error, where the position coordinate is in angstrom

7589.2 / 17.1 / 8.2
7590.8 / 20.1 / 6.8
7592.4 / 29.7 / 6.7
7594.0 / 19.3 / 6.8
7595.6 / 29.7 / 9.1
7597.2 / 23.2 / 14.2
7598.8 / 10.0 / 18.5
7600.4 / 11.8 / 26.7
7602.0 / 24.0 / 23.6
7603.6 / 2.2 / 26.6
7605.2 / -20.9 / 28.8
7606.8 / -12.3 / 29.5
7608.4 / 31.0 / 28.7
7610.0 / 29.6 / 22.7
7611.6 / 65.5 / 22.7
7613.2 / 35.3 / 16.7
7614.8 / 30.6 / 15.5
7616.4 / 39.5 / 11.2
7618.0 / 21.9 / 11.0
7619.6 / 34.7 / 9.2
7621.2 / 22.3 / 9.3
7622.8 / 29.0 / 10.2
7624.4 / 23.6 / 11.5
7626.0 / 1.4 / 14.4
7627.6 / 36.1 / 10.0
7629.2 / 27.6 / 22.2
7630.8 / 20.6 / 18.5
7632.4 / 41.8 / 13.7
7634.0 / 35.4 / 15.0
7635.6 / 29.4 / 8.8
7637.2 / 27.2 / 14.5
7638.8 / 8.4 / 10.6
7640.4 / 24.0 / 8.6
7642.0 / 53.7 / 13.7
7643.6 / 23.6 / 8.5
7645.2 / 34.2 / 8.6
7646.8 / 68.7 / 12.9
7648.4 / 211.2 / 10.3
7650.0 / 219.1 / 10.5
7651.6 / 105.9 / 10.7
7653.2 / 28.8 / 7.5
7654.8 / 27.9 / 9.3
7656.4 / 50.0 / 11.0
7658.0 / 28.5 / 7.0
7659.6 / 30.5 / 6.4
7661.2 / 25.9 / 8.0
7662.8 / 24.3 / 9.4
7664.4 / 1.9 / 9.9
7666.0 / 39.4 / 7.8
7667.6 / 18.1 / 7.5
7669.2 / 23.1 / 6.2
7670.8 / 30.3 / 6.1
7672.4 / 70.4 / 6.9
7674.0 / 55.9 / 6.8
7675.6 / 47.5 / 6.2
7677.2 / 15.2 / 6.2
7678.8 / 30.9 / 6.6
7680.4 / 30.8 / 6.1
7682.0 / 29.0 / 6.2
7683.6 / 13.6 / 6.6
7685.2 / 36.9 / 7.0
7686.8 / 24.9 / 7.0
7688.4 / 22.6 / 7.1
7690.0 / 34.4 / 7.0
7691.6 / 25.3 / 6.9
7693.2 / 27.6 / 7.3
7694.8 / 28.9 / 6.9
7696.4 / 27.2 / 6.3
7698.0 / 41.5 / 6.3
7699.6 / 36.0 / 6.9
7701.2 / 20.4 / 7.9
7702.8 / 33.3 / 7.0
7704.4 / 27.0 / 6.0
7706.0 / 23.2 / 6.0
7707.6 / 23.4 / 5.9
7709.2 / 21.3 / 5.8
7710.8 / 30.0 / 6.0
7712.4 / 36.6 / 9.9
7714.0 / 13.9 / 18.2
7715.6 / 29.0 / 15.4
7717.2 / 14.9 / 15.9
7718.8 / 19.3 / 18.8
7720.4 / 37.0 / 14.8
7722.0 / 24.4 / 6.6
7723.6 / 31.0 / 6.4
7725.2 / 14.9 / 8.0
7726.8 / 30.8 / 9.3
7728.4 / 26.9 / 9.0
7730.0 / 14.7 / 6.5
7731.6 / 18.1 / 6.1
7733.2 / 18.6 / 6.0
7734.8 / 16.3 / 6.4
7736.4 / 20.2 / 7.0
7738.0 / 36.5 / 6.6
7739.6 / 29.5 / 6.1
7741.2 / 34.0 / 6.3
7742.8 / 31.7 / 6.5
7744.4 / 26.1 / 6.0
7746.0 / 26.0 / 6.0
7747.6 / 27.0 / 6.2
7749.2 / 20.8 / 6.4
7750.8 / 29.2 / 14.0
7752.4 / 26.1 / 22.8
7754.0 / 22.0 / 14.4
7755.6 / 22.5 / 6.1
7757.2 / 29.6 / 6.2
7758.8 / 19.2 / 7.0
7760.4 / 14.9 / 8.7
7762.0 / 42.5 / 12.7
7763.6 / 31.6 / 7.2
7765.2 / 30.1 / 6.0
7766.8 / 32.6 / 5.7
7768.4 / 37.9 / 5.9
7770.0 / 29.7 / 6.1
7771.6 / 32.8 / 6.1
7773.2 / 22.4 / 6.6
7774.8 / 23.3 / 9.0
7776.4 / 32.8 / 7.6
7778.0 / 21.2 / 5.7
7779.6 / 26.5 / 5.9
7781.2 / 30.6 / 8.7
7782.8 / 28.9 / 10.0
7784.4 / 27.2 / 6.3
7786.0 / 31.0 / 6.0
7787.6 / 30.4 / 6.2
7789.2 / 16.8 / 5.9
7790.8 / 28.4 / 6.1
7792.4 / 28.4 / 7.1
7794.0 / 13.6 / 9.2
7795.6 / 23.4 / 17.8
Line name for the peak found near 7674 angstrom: [N II] 6583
